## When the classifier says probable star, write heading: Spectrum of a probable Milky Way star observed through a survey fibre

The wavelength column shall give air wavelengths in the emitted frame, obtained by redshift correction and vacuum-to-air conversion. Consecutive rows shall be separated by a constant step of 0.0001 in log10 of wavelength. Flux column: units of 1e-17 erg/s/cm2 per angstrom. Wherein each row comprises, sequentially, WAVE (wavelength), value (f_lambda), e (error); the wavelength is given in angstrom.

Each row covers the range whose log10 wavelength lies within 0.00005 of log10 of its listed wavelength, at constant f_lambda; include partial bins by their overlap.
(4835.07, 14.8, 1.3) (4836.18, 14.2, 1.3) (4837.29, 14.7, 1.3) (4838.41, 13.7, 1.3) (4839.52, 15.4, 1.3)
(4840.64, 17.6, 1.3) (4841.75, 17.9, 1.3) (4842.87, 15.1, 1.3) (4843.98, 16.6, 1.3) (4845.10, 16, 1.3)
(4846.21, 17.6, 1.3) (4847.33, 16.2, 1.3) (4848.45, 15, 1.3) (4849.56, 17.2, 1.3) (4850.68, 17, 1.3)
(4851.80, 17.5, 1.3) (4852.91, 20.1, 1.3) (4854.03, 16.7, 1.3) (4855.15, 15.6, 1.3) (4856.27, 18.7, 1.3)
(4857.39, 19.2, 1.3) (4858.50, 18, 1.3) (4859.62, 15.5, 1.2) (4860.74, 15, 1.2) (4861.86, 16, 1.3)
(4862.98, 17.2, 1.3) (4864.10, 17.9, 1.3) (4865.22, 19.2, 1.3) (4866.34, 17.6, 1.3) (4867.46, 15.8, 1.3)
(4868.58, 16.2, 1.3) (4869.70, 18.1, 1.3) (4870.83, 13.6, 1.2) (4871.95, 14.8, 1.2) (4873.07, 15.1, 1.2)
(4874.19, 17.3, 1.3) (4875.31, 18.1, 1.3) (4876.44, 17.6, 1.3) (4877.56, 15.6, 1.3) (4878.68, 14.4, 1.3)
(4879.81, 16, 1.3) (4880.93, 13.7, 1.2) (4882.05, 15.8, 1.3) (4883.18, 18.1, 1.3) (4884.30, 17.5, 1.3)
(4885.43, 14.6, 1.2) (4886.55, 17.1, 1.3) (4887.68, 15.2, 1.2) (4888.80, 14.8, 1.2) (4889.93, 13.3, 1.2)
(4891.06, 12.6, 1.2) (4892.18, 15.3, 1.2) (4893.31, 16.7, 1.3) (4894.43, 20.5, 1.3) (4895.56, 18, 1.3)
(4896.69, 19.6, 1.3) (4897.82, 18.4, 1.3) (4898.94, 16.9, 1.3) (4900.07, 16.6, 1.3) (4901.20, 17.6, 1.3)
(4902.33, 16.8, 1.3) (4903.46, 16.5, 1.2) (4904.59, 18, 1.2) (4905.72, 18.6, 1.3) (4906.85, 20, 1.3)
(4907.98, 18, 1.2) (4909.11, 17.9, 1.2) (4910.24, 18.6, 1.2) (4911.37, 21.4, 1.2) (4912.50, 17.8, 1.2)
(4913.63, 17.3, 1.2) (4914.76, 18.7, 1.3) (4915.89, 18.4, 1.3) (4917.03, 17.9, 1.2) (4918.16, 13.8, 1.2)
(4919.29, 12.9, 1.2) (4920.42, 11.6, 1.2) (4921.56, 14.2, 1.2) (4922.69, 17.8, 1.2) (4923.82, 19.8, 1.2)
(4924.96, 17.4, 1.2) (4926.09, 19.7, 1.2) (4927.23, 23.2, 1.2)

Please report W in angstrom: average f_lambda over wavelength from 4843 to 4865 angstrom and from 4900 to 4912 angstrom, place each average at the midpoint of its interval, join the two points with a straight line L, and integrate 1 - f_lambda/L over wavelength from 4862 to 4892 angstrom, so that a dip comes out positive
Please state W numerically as 2.6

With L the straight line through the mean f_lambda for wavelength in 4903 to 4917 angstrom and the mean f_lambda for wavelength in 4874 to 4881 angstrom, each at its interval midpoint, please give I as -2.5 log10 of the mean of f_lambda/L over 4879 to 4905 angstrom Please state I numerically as 0.05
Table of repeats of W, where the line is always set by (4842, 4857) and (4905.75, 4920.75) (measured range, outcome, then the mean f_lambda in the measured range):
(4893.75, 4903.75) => -0.4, 17.9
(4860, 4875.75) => 0.5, 16.5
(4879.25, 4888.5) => 0.7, 16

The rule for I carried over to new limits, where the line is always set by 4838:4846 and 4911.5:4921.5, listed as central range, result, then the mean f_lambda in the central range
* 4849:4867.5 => -0.077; 17.4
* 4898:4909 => -0.098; 17.7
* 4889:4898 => -0.031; 16.6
